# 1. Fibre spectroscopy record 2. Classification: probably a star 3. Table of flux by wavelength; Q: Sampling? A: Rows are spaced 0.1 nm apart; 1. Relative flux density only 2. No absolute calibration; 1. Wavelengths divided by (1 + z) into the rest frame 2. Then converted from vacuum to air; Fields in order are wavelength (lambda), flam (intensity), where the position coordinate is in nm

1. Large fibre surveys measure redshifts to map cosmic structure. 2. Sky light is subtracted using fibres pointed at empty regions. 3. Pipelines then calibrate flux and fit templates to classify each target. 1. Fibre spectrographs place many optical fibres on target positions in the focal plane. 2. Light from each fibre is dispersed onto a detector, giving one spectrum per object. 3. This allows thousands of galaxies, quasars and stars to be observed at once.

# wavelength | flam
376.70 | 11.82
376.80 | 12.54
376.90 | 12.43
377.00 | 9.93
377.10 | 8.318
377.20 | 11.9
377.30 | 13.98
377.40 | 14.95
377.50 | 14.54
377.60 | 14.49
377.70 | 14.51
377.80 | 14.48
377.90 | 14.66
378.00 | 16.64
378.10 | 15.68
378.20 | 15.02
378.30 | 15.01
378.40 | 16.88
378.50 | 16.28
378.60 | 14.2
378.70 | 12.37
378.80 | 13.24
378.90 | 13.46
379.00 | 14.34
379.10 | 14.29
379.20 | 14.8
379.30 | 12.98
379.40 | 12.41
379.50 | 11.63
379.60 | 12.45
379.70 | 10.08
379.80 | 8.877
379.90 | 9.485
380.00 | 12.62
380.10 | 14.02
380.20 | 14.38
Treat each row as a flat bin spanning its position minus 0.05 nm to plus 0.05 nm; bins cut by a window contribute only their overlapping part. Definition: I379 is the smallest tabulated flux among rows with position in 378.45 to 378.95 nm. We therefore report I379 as 12.37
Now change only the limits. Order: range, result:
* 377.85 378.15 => 14.66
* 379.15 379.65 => 11.63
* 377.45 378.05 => 14.48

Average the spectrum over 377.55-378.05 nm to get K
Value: 15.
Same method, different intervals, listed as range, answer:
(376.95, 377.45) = 11.8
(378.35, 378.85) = 14.6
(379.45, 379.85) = 10.8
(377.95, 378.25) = 15.8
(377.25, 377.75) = 14.5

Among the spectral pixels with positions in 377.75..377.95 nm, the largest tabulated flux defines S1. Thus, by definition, 14.66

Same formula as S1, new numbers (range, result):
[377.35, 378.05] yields 16.64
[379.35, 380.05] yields 12.62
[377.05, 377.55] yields 14.95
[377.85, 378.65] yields 16.88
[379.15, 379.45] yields 14.8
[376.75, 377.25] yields 12.54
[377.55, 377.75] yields 14.51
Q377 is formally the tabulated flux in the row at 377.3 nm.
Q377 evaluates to 13.98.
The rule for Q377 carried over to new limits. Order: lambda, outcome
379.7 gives 10.08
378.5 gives 16.28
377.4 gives 14.95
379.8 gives 8.877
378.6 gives 14.2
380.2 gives 14.38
